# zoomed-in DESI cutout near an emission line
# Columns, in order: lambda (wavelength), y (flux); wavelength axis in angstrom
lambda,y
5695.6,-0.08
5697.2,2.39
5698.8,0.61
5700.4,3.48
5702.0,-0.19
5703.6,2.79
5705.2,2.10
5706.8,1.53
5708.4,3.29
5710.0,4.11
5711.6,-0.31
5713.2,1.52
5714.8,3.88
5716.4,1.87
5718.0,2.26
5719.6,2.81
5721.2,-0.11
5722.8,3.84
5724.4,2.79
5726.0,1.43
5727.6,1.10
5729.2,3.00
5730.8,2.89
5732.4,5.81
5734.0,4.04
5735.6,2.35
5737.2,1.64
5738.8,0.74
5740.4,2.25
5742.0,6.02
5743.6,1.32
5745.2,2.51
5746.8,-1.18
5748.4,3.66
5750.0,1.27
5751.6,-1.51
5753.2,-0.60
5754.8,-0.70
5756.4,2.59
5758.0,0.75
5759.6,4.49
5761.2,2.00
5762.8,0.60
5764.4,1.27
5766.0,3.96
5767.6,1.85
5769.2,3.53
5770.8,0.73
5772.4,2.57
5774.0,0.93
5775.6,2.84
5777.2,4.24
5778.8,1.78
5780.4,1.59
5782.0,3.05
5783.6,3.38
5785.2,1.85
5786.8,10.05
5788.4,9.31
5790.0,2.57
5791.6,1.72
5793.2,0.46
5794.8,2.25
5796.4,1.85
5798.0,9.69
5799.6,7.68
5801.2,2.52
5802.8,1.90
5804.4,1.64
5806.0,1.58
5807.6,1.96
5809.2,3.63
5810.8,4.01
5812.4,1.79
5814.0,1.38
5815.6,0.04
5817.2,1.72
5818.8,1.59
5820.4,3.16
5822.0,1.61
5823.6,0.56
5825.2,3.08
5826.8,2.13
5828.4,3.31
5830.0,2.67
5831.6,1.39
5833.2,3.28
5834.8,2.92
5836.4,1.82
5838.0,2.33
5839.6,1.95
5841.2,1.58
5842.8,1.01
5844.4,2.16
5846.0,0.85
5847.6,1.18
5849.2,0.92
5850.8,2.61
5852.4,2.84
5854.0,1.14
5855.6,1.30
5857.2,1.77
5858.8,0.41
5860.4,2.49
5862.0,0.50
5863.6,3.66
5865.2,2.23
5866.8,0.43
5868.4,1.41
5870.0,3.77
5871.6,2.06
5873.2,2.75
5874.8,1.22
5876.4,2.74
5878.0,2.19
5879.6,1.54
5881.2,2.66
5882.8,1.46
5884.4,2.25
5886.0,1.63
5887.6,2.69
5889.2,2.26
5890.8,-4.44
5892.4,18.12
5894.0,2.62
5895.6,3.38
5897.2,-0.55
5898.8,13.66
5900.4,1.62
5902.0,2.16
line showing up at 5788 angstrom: [O III] 5007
